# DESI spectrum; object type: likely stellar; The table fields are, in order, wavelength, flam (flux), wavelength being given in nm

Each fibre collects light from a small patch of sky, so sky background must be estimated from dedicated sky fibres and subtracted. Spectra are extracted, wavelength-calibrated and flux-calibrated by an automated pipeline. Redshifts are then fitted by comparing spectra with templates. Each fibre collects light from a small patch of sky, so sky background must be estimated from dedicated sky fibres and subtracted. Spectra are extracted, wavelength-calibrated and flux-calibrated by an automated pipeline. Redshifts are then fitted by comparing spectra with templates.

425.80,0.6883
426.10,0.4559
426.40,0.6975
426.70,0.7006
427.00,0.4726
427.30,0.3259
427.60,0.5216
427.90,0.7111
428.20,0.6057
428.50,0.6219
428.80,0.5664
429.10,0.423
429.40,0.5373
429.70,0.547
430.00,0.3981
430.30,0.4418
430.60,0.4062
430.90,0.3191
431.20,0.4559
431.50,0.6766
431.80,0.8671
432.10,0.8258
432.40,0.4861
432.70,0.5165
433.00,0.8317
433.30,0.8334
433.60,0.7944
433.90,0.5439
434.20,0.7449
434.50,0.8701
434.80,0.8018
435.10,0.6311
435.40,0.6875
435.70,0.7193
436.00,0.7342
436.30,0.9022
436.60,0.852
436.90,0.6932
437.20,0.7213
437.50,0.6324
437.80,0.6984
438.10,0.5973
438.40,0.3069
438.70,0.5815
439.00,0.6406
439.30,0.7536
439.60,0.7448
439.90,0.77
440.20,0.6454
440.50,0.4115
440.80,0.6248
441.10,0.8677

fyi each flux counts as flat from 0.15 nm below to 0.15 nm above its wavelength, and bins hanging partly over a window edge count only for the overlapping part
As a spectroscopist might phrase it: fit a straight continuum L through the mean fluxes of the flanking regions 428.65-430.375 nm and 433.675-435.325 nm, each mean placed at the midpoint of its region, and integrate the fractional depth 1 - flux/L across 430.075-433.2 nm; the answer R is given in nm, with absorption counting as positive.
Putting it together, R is 0.05 nm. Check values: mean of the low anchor 0.488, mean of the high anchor 0.72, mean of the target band 0.582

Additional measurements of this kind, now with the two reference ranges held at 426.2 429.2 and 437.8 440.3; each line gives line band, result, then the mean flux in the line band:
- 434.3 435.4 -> -0.27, 0.756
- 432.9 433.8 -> -0.31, 0.804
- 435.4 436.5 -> -0.29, 0.775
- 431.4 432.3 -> -0.29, 0.779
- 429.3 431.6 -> 0.45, 0.467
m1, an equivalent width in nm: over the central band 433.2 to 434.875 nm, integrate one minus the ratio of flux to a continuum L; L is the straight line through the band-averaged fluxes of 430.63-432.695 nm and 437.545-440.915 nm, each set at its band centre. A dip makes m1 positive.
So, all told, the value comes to -0.46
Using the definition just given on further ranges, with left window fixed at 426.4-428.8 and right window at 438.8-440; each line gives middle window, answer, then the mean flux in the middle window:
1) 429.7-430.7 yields 0.28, 0.436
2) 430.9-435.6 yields -0.35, 0.692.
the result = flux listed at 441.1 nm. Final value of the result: 0.8677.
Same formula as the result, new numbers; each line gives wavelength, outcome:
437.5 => 0.6324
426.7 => 0.7006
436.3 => 0.9022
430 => 0.3981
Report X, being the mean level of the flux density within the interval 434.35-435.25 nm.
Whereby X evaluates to 0.768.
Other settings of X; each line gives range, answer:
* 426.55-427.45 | 0.5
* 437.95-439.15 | 0.532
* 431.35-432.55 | 0.714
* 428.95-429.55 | 0.48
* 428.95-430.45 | 0.469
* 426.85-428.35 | 0.527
